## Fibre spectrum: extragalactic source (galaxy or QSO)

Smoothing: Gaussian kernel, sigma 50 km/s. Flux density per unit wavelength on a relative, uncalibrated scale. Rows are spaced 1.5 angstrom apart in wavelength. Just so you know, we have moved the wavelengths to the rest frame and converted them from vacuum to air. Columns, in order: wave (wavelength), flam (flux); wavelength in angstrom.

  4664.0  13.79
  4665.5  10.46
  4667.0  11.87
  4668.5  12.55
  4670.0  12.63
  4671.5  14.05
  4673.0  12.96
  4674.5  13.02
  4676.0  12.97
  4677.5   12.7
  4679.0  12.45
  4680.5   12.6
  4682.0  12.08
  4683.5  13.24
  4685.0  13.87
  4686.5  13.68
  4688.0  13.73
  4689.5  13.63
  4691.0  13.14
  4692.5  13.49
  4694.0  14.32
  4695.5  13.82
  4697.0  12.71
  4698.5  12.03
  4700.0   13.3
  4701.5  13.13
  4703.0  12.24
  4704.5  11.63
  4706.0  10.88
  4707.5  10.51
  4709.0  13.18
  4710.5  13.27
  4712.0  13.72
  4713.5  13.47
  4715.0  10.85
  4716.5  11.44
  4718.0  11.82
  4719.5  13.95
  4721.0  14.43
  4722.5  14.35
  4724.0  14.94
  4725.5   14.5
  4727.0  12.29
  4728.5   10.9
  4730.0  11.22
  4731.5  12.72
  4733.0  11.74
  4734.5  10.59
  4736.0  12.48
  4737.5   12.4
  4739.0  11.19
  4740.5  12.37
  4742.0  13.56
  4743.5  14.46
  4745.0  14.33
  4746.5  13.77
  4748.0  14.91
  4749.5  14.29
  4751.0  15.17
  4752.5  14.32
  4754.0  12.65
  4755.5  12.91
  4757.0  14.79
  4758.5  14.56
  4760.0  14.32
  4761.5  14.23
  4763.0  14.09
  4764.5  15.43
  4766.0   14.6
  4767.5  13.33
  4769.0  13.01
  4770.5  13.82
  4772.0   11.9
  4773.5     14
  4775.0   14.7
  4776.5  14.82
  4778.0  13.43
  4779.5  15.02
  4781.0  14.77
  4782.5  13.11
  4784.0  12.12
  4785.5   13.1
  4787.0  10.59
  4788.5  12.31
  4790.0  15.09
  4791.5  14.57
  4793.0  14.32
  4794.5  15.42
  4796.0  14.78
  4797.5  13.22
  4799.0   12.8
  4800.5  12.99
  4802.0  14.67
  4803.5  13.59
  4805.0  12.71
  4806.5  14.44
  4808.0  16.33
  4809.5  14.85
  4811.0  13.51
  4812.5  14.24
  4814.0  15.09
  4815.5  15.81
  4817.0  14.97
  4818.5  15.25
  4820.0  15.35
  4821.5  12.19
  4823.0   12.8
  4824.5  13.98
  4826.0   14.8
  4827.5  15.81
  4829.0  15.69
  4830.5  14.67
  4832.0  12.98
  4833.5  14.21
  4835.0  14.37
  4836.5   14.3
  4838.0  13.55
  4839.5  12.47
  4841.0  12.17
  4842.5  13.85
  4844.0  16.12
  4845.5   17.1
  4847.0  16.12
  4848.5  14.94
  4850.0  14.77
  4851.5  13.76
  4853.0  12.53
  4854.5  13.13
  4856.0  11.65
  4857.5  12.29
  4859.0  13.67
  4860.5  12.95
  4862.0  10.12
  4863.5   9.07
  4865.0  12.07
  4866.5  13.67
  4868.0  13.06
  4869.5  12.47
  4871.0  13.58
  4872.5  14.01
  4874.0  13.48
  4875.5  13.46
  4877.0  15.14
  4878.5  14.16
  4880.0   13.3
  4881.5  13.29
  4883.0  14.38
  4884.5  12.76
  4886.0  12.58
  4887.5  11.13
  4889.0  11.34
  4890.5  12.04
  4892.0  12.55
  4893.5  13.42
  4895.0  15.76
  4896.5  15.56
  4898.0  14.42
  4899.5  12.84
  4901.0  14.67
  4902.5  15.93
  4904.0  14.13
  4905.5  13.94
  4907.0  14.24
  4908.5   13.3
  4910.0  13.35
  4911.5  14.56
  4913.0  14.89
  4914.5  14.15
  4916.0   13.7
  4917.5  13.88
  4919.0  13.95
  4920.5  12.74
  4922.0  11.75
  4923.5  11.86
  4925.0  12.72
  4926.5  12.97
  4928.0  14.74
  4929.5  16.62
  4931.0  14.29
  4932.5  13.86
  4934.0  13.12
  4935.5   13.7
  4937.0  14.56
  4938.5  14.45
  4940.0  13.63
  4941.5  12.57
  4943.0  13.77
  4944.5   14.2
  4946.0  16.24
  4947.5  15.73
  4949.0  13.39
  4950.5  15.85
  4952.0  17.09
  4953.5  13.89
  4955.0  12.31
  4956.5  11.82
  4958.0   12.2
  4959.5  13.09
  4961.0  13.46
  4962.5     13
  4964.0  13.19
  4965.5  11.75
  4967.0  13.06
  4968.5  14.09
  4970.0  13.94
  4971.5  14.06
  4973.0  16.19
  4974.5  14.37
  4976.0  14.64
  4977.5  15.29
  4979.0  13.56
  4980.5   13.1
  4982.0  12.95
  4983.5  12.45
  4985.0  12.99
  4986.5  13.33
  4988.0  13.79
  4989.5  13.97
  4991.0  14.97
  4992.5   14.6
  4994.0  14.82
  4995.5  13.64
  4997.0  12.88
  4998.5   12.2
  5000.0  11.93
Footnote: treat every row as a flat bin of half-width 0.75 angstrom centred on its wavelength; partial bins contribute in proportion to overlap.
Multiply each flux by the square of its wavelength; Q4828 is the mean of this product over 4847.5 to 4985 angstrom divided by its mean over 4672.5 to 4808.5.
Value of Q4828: 1.10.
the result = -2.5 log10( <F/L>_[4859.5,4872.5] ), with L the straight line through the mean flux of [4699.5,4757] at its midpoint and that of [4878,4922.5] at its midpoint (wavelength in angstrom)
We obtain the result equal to 0.10 mag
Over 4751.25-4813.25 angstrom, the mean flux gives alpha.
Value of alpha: 13.9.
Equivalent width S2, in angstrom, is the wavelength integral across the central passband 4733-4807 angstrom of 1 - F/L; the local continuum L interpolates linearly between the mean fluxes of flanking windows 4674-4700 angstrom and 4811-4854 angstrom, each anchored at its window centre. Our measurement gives 1.1 angstrom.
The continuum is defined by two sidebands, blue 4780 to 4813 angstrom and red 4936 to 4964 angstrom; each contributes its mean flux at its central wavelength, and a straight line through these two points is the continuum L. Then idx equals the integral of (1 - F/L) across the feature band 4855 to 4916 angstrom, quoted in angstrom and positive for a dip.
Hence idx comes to 2.38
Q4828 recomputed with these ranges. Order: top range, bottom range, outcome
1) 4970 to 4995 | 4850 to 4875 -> 1.17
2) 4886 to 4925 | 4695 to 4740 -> 1.17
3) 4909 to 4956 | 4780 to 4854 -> 1.04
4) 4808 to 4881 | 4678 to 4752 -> 1.13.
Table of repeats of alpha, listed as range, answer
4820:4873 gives 13.6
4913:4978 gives 13.9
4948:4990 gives 13.7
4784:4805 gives 13.6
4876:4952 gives 13.9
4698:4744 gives 12.6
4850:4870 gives 12.4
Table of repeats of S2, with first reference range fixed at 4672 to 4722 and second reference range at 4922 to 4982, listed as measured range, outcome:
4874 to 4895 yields 0.69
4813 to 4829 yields -1.55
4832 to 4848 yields -1.11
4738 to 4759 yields -1.14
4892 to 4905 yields -0.76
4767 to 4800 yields -1.09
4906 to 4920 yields -0.27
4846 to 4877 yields 0.89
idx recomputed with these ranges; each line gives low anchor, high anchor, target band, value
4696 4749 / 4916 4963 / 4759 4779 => -1.6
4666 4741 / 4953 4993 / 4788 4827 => -3.6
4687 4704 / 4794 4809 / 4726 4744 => 1.8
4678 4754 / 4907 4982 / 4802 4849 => -3.7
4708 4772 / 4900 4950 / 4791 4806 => -0.4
